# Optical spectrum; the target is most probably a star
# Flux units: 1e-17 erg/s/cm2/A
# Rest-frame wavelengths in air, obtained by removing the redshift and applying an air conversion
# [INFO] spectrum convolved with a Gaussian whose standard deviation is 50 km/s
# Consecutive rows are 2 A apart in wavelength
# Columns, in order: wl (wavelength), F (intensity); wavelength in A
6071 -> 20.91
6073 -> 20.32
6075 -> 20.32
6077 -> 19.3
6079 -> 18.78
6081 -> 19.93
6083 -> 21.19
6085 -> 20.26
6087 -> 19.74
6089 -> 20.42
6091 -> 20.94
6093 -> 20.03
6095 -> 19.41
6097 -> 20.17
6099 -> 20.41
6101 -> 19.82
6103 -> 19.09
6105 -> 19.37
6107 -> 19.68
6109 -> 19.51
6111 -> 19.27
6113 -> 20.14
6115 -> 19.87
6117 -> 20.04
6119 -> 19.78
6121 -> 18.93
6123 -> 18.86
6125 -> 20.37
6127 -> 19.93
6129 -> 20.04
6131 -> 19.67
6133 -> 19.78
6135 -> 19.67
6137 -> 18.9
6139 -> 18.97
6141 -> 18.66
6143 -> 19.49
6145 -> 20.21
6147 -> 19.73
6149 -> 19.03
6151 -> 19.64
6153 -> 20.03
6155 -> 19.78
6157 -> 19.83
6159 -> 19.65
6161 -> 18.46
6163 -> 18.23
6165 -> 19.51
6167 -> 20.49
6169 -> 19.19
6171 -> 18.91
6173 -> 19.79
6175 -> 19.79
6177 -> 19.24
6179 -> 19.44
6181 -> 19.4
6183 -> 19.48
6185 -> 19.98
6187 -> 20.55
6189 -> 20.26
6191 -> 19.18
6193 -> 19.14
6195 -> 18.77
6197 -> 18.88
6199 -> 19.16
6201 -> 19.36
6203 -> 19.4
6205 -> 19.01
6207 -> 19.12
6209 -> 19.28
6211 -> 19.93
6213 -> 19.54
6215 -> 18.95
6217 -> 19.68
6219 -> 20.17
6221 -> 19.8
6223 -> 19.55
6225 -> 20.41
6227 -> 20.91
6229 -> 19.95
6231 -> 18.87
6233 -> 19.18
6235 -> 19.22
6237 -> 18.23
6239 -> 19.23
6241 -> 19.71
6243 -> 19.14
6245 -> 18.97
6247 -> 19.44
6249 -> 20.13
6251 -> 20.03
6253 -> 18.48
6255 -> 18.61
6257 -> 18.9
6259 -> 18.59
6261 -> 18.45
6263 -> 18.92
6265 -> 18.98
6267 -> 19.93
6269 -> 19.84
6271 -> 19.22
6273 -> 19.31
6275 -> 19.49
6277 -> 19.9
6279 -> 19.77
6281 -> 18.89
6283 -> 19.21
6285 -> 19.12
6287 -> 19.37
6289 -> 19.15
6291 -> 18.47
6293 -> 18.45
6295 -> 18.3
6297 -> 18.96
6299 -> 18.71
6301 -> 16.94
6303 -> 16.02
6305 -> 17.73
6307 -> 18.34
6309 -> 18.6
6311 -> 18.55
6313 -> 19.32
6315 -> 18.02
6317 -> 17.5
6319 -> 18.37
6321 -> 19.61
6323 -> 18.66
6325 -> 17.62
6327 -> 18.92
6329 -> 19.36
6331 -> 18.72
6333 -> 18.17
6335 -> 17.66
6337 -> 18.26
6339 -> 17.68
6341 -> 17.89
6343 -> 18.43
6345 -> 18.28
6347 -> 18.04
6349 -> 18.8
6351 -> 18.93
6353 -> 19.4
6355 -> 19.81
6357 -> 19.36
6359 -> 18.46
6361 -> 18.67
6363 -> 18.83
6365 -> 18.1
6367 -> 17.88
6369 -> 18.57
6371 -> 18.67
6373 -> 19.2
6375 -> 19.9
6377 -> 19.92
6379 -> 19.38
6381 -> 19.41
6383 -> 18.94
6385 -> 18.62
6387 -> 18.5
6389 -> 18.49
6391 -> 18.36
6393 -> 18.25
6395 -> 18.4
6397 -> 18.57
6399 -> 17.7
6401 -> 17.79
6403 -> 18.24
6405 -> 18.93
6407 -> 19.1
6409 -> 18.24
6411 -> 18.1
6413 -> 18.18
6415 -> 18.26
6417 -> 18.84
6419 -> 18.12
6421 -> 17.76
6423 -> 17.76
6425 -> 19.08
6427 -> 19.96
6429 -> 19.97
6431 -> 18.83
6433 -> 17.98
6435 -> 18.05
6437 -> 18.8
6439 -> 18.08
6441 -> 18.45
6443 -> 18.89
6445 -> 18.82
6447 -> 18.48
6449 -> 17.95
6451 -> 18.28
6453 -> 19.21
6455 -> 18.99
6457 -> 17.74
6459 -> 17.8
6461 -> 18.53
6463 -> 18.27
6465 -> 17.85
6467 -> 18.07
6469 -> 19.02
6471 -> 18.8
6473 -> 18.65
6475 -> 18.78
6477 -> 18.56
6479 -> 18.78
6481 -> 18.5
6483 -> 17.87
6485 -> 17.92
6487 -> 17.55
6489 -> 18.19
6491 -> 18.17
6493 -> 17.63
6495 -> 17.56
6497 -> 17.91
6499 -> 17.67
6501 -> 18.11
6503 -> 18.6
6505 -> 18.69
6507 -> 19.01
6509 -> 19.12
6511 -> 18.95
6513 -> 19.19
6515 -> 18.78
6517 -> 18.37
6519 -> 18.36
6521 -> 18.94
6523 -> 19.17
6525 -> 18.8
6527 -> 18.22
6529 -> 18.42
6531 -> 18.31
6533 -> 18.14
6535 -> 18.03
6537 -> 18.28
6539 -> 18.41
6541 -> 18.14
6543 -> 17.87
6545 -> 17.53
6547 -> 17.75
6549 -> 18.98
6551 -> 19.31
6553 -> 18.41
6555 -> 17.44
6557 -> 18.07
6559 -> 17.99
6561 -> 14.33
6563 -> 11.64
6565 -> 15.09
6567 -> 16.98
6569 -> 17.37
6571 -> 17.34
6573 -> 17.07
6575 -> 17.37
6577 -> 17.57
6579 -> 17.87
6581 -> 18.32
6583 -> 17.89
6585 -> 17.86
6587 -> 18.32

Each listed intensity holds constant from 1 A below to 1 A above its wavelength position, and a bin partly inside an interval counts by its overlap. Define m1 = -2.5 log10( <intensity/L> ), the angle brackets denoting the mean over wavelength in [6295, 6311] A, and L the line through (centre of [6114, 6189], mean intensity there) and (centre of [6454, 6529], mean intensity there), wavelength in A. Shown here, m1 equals 0.06 mag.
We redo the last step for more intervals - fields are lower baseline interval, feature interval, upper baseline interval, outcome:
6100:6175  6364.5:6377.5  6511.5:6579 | -0.02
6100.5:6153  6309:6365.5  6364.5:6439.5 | 0.02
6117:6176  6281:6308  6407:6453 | 0.04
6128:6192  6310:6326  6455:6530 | 0.03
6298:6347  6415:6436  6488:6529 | -0.02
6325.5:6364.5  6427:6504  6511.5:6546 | 0.01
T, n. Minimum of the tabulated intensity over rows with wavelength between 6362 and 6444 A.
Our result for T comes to 17.7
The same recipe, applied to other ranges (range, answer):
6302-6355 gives 16.02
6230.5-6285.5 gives 18.23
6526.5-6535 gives 18.03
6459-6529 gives 17.55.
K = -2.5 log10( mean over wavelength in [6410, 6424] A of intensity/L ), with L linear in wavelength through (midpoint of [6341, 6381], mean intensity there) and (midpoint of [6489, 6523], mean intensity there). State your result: 0.03 mag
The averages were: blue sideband 18.9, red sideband 18.5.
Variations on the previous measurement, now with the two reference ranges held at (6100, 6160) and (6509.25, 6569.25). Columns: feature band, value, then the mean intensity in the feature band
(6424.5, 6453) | -0.024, 18.7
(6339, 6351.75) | 0.021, 18.3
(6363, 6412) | -0.008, 18.6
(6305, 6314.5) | 0.016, 18.6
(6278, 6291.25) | -0.014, 19.2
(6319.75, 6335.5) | 0.008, 18.6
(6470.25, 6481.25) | -0.033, 18.7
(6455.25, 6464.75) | 0.004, 18.1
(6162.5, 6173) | 0.004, 19.4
